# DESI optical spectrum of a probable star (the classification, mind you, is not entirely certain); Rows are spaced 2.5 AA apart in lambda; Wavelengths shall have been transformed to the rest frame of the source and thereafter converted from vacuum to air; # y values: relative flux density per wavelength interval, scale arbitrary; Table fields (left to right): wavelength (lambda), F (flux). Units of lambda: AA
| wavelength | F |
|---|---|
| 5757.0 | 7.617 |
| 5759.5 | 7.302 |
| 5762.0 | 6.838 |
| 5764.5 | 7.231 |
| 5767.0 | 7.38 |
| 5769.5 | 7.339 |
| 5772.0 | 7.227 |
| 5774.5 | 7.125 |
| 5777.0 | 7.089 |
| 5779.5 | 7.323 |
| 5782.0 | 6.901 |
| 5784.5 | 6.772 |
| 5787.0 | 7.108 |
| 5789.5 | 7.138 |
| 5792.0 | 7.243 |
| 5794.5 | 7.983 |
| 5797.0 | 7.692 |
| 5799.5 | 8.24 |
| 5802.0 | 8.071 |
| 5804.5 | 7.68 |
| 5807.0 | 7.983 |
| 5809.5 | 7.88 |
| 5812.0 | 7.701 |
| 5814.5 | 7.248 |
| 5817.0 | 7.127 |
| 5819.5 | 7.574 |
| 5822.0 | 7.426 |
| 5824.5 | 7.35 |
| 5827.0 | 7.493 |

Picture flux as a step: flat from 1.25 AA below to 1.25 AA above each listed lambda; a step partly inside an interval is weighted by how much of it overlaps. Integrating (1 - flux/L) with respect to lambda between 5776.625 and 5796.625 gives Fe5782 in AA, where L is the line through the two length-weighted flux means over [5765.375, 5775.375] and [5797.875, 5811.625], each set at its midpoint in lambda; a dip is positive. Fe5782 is 1.0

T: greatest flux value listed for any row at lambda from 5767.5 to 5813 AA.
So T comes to 8.24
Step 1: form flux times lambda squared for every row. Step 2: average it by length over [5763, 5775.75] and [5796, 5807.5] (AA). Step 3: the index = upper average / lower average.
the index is 1.11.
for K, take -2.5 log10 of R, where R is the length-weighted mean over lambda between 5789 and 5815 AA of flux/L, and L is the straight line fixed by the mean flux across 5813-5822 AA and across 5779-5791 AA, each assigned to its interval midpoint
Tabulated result -0.080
